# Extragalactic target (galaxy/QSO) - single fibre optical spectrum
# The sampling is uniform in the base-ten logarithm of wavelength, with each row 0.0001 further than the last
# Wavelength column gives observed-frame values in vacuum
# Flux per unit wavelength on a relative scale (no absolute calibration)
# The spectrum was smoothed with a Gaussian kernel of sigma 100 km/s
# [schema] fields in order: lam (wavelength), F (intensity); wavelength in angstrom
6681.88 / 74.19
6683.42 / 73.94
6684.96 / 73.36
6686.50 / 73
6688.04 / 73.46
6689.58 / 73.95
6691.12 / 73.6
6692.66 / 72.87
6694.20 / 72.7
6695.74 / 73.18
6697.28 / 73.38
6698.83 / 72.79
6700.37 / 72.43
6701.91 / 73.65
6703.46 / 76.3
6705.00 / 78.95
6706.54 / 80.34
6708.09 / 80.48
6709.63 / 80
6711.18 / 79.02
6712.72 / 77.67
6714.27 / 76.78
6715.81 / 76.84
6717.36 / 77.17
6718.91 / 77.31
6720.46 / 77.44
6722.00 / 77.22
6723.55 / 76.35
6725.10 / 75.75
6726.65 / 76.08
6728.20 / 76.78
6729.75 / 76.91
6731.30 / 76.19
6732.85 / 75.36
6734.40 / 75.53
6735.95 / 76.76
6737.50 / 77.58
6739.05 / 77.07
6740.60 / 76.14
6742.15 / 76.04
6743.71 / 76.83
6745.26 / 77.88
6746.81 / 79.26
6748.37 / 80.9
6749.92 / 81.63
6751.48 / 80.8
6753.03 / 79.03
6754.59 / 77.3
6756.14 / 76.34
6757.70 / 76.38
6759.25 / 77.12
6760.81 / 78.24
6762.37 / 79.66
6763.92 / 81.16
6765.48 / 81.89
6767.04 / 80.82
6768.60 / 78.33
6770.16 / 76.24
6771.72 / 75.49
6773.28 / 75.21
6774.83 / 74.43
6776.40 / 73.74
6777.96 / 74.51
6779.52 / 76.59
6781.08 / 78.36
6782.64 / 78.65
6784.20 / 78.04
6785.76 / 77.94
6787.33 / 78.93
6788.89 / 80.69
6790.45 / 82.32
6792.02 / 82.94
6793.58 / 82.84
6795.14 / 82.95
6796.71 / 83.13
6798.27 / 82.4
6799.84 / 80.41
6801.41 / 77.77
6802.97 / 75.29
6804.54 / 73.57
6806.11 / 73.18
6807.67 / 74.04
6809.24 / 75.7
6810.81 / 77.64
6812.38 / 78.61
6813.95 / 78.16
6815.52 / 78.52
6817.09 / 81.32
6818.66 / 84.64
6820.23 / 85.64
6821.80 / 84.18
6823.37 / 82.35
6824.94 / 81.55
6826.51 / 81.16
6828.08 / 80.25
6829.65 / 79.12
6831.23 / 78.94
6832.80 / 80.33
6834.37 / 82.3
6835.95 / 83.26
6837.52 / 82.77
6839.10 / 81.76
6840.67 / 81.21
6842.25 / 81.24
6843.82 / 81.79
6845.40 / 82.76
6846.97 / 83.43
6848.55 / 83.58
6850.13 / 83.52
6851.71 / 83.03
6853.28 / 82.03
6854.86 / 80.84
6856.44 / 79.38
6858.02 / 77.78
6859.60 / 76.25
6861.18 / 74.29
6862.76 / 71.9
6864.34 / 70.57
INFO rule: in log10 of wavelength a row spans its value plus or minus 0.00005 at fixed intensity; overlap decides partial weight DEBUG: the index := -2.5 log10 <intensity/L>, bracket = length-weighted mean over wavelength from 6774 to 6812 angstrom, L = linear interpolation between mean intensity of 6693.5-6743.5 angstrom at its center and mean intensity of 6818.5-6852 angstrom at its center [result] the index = 0.03 mag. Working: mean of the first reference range 76.4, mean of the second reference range 82.2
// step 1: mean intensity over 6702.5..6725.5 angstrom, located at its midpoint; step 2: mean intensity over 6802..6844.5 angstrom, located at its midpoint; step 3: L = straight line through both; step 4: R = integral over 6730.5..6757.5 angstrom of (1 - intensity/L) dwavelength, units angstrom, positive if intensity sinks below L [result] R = 0.3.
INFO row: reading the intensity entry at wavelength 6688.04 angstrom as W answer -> 73.46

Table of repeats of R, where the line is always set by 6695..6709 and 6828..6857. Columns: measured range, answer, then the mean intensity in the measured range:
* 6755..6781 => 0.42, 77.3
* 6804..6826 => 0.34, 79.3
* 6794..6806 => 0.12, 79.1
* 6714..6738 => 0.05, 76.6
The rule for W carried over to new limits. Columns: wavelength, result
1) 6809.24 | 75.7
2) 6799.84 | 80.41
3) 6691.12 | 73.6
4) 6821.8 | 84.18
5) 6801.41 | 77.77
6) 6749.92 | 81.63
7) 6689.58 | 73.95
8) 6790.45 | 82.32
